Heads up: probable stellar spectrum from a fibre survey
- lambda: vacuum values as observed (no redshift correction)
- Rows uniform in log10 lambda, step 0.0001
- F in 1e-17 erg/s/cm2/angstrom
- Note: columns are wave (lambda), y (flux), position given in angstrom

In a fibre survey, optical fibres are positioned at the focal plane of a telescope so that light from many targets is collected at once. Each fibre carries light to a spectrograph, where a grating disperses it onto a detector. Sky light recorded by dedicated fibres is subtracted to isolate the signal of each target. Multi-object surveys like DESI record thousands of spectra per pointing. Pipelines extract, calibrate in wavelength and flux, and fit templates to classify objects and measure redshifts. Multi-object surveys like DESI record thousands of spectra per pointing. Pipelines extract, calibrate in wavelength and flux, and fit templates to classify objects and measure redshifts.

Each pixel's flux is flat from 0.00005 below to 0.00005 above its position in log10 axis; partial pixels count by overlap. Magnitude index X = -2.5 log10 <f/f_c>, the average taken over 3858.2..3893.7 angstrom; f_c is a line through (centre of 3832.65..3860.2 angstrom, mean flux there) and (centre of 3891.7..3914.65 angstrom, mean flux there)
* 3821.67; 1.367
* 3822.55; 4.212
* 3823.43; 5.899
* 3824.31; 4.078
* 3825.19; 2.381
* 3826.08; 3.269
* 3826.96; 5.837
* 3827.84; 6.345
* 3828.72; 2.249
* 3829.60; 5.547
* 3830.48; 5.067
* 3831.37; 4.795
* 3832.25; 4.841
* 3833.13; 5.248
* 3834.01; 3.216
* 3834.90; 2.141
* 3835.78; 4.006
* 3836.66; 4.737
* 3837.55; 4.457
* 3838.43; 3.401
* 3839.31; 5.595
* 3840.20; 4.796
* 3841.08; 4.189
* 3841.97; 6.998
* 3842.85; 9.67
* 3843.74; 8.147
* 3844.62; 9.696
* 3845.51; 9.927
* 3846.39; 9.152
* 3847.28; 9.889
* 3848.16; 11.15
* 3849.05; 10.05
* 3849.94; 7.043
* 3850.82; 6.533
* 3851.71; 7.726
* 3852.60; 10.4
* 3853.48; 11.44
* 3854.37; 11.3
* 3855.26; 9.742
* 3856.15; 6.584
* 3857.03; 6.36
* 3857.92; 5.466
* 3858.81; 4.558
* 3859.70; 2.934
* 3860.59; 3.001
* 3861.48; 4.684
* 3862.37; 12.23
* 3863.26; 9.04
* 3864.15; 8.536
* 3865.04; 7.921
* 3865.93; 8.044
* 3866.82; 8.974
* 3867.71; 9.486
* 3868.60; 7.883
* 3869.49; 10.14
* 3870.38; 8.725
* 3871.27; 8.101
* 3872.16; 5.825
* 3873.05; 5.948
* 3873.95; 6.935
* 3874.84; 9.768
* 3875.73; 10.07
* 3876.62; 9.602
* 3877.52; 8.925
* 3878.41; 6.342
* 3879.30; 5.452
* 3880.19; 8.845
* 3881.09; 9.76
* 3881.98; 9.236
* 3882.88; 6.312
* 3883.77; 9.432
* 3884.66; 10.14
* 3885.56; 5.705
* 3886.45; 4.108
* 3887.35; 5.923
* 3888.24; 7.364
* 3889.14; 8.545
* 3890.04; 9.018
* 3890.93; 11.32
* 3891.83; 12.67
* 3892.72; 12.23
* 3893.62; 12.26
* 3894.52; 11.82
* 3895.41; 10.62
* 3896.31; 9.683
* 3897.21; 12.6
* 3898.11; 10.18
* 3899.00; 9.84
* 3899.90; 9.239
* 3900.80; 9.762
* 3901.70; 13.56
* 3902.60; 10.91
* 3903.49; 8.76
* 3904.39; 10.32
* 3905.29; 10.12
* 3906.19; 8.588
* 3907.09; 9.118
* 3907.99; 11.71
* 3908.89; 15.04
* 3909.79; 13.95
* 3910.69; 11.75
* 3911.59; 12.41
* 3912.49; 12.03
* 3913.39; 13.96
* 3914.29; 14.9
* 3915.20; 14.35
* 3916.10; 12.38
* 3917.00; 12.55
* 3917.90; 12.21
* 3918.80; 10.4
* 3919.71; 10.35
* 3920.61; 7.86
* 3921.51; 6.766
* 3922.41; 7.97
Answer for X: 0.153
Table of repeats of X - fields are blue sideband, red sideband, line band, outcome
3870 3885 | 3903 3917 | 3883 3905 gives 0.04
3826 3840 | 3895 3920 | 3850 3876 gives -0.09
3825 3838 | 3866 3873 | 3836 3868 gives -0.18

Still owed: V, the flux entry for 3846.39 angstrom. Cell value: 9.152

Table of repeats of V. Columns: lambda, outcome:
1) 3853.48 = 11.44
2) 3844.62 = 9.696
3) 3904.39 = 10.32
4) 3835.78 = 4.006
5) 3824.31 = 4.078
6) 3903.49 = 8.76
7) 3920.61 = 7.86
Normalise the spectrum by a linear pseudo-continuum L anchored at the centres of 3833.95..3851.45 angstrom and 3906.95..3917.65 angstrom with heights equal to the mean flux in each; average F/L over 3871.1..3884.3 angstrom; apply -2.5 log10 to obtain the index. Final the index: 0.23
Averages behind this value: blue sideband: 6.83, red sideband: 12.9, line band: 8.05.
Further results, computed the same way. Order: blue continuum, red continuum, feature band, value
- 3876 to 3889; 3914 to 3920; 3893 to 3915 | -0.08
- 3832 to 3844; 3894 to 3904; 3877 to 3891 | 0.18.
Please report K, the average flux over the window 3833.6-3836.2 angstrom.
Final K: 3.11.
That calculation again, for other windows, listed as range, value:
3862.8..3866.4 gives 8.4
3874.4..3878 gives 9.56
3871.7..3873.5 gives 5.9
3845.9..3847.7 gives 9.53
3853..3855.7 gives 10.8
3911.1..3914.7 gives 13.3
